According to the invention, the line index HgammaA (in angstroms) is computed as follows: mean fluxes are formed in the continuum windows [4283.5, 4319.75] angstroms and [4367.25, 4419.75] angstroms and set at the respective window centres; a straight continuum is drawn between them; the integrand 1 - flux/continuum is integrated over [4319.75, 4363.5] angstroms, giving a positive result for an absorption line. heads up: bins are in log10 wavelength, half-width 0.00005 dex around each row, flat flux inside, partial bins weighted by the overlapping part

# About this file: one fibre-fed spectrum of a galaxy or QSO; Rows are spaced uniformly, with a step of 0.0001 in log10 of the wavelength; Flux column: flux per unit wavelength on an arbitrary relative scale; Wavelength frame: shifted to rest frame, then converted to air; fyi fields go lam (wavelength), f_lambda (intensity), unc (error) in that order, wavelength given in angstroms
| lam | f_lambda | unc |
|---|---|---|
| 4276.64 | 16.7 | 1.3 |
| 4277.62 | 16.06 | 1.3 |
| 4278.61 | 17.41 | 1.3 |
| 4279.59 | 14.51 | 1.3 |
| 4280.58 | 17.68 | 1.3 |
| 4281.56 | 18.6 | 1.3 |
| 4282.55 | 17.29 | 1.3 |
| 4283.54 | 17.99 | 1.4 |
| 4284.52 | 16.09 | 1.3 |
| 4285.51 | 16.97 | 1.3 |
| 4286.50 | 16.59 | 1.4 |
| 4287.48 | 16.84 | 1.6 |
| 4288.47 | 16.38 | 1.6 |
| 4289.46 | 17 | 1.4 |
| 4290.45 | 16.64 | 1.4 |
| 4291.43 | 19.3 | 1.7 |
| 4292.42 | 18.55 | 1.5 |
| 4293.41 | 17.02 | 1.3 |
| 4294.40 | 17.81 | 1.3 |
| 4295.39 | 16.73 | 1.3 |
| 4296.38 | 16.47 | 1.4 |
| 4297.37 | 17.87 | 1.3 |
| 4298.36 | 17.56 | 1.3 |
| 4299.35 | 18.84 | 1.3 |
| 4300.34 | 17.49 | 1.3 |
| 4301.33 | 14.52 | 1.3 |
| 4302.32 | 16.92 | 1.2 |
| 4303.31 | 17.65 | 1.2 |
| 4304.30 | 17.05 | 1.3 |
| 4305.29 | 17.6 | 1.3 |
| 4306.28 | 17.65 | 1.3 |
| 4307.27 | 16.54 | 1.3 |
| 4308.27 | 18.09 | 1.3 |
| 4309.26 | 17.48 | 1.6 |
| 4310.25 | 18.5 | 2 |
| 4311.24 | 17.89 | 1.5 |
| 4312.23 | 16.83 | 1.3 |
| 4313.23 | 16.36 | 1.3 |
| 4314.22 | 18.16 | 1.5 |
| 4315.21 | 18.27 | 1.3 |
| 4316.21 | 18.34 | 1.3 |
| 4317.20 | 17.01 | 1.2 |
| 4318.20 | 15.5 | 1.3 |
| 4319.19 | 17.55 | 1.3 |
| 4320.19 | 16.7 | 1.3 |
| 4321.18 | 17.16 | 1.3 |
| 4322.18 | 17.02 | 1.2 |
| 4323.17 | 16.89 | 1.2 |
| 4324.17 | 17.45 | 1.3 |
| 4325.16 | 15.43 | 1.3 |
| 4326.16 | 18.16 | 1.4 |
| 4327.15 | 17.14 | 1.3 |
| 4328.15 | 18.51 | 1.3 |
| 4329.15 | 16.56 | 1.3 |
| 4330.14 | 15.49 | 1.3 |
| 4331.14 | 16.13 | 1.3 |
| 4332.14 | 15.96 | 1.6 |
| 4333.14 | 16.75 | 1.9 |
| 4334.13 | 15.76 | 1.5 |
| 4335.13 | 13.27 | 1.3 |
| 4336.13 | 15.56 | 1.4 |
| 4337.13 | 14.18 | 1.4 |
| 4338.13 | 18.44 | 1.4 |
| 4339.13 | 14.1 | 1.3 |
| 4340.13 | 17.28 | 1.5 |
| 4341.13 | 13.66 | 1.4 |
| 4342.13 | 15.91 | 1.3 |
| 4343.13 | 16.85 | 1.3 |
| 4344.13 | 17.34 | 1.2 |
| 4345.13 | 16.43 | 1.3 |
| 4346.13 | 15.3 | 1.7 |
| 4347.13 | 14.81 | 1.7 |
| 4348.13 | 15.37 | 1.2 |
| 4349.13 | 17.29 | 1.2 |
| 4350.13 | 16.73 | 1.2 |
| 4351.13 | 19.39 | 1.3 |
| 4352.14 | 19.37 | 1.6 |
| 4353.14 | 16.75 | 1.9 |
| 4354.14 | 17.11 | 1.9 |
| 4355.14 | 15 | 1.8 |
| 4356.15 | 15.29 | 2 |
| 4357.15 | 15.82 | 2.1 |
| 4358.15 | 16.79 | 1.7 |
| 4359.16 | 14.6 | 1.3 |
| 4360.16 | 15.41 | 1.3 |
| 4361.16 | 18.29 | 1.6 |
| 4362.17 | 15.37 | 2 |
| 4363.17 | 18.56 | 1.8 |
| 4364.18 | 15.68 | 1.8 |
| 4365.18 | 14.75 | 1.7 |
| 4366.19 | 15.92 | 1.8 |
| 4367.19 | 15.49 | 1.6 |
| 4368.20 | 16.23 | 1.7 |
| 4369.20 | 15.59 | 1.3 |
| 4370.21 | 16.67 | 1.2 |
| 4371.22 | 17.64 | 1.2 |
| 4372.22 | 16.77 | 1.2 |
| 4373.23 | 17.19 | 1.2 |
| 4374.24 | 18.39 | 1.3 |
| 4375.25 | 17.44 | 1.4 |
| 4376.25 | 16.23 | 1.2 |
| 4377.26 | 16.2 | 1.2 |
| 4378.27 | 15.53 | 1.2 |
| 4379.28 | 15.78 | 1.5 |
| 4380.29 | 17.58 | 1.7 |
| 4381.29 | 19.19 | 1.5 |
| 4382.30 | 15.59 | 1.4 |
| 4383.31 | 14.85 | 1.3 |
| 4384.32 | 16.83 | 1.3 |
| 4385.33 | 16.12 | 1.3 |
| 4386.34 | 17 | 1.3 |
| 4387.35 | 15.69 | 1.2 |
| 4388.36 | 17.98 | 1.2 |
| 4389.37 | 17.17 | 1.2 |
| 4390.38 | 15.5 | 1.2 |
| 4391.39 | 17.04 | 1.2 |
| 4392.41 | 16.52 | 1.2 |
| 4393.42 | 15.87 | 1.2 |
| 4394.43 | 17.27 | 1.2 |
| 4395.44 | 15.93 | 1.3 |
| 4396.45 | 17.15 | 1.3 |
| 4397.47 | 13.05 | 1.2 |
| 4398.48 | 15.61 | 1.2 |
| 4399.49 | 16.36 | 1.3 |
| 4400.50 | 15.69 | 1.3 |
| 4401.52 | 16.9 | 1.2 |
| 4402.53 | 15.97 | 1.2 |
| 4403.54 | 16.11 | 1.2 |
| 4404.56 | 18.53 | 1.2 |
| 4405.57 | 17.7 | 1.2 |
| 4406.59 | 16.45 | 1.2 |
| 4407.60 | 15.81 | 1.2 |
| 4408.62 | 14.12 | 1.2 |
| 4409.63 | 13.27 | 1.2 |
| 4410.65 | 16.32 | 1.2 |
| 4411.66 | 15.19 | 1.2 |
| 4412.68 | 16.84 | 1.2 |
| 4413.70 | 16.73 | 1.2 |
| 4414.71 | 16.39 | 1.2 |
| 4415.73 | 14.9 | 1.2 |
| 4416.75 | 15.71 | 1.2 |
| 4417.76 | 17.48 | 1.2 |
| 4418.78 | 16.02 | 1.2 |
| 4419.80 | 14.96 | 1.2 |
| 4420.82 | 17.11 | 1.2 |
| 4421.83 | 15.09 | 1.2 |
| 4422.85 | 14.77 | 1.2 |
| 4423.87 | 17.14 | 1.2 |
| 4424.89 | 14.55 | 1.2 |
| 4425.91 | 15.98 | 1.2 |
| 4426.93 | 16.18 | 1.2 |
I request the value 1.3 angstroms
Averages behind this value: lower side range 17.3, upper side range 16.3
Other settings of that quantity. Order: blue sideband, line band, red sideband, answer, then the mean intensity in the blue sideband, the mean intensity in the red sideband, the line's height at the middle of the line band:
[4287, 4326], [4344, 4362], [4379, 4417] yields 0.29 angstroms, 17.3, 16.2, 16.7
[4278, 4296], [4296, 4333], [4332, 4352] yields -1.17 angstroms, 17.2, 16.1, 16.6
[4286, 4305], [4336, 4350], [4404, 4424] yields 0.68 angstroms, 17.2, 16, 16.7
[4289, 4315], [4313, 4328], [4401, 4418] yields 0.01 angstroms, 17.4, 16.1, 17.2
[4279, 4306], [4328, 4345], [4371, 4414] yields 0.90 angstroms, 17.2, 16.4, 16.8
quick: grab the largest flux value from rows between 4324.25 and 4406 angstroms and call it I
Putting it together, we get 19.39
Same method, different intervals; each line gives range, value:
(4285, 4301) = 19.3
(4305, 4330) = 18.51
